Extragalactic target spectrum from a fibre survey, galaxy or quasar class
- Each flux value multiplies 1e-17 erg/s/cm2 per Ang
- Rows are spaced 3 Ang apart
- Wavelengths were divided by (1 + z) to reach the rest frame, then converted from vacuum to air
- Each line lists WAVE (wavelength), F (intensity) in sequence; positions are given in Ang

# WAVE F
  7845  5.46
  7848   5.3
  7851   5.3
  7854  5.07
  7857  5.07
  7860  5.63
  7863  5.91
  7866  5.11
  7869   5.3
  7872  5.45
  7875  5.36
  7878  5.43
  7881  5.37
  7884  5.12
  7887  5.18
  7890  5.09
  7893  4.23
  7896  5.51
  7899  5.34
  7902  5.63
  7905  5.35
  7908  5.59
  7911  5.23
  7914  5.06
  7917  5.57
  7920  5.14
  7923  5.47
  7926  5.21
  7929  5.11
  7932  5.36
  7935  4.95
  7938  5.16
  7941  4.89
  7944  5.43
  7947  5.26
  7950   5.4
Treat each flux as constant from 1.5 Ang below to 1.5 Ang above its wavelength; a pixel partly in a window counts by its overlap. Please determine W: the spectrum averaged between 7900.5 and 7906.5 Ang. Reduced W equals 5.49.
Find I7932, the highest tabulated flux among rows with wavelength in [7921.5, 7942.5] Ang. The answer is 5.47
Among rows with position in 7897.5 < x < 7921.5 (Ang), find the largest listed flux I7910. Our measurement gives 5.63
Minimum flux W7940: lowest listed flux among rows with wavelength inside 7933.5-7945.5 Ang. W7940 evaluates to 4.89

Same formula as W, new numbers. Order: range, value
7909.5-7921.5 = 5.25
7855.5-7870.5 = 5.4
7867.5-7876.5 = 5.37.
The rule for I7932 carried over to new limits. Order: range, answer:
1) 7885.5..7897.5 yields 5.51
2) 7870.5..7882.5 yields 5.45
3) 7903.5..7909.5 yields 5.59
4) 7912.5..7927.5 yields 5.57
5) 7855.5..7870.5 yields 5.91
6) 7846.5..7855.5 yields 5.3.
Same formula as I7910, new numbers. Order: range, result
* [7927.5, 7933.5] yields 5.36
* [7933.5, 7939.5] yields 5.16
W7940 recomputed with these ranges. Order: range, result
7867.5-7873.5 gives 5.3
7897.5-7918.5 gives 5.06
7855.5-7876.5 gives 5.07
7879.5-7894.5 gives 4.23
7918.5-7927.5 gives 5.14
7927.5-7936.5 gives 4.95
